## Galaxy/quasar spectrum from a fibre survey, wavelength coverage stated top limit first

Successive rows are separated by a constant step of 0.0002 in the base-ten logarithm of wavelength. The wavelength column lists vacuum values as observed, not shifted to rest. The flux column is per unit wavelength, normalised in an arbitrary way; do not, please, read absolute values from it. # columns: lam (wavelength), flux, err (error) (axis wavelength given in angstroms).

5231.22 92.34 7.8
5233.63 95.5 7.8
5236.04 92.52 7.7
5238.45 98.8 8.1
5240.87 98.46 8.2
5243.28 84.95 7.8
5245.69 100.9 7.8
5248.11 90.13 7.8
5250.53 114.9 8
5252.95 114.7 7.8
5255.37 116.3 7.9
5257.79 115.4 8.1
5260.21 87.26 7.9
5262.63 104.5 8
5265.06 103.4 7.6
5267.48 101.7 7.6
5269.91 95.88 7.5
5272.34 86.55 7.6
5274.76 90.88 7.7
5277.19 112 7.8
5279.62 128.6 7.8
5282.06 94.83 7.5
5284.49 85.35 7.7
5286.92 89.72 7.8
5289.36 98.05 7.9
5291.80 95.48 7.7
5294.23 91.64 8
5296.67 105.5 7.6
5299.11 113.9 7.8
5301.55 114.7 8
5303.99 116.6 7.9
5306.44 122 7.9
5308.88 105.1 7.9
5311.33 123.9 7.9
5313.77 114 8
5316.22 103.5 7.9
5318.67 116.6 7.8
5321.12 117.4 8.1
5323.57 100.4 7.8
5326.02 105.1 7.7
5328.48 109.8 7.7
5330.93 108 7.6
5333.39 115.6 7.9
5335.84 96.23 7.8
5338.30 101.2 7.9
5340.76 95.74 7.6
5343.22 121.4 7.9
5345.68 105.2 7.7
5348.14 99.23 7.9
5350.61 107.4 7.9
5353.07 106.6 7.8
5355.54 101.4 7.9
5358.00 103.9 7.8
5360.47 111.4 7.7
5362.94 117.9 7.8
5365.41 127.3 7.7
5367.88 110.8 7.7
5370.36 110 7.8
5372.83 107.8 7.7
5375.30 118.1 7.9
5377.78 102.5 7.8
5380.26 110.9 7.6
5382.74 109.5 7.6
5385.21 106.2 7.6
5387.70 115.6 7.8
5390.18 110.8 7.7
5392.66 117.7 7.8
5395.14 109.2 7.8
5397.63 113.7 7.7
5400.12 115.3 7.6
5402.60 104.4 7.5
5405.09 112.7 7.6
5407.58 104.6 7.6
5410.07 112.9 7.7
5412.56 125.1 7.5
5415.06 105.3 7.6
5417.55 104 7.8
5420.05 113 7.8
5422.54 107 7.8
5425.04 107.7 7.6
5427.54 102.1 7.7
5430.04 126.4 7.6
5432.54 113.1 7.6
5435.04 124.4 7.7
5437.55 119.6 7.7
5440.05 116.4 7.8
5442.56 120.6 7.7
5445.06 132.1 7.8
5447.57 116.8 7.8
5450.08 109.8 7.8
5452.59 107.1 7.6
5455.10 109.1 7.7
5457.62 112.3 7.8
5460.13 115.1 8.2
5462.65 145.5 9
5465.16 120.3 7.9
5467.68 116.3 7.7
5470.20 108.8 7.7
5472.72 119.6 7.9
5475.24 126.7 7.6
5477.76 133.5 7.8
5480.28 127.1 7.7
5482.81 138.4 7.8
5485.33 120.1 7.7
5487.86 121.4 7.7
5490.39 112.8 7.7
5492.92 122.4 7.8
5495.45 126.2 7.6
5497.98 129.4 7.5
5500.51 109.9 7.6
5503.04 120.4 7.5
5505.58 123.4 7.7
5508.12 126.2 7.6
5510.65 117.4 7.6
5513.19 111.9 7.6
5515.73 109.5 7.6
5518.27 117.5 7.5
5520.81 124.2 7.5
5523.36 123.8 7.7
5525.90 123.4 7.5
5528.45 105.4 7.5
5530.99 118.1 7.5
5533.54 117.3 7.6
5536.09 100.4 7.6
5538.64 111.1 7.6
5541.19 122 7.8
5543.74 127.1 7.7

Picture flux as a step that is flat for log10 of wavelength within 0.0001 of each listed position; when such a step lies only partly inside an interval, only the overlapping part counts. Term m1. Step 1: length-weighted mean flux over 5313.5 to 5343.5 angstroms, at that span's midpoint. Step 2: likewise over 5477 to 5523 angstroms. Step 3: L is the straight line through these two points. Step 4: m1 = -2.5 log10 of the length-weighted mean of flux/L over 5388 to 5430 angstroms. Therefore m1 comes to 0.03 mag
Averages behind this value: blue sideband 107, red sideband 122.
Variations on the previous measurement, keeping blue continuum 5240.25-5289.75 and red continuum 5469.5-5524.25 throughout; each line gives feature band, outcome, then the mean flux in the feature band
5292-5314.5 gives -0.07 mag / 111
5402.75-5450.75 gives 0.01 mag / 114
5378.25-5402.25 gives 0.00 mag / 112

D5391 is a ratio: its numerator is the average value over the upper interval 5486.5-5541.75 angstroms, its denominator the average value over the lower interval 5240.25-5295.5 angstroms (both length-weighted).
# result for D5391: 1.18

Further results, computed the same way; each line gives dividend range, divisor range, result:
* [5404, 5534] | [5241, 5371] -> 1.12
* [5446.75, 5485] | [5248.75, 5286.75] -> 1.17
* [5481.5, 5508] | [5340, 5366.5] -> 1.12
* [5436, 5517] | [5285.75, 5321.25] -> 1.11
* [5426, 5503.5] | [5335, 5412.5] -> 1.10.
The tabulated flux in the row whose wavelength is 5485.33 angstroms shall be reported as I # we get 120.1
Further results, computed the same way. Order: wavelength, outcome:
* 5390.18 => 110.8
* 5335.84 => 96.23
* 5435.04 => 124.4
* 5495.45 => 126.2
